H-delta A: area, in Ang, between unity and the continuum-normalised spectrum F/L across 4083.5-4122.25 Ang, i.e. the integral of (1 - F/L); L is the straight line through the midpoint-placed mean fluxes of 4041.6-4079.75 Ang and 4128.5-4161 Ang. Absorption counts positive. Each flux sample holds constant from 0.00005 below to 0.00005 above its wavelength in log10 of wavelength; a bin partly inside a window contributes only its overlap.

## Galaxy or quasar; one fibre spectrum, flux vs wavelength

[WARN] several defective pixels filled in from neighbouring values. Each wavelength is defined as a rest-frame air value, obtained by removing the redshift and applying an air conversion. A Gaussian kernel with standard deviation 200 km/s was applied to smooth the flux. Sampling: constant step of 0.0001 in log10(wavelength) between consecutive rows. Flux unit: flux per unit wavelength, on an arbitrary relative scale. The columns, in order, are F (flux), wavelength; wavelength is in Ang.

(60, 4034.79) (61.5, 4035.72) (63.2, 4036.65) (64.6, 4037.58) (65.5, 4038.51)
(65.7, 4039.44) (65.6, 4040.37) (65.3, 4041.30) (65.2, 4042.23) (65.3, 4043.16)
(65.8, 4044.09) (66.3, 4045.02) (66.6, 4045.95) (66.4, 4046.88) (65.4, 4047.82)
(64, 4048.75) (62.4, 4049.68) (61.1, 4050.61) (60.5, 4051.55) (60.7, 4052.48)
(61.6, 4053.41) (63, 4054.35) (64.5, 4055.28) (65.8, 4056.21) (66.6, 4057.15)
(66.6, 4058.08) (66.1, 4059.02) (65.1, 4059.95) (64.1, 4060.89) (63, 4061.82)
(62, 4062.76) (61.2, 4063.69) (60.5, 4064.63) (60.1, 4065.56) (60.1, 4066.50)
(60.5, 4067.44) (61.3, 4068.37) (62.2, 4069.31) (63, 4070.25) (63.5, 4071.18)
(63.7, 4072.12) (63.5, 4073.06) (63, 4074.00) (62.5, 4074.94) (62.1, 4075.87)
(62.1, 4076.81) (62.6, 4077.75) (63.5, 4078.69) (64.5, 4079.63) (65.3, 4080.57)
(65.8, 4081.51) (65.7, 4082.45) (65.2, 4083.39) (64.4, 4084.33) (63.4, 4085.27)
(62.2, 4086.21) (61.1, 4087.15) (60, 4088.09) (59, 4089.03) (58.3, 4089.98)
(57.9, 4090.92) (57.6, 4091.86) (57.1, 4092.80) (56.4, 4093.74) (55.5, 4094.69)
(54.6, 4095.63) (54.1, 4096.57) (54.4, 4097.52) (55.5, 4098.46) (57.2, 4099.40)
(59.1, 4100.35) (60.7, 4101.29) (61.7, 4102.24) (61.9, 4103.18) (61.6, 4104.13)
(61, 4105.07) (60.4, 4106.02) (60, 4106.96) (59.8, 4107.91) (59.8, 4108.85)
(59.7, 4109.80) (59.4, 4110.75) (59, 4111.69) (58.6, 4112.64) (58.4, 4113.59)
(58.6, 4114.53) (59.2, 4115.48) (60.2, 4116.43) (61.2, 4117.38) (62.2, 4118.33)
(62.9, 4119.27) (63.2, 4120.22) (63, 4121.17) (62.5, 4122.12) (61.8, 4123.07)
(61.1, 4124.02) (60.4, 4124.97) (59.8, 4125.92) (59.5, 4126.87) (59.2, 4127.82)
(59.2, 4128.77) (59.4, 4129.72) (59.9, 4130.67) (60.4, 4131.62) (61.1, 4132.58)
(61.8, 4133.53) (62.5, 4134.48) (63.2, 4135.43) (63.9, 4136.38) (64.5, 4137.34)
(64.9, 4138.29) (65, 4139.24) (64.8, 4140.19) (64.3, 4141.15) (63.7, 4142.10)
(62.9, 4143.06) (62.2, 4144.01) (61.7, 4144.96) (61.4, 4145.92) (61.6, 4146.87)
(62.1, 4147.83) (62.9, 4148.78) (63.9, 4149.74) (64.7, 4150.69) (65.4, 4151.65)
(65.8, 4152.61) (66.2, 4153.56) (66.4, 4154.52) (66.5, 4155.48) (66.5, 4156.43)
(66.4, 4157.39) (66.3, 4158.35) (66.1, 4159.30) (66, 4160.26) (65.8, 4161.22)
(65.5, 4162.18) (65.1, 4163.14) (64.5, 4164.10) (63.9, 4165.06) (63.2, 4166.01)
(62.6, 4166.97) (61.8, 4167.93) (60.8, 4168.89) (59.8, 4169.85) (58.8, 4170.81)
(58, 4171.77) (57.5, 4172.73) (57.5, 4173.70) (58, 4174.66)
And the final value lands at 2.39 Ang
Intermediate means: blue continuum 63.4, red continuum 63.7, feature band 59.6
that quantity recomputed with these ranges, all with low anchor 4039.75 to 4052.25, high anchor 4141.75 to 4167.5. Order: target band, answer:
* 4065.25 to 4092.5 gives 0.98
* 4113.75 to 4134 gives 1.16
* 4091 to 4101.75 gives 1.32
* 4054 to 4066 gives 0.15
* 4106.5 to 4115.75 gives 0.75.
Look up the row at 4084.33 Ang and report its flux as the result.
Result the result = 64.4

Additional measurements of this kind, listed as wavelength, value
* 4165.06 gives 63.9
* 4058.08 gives 66.6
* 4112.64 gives 58.6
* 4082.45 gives 65.7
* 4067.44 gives 60.5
